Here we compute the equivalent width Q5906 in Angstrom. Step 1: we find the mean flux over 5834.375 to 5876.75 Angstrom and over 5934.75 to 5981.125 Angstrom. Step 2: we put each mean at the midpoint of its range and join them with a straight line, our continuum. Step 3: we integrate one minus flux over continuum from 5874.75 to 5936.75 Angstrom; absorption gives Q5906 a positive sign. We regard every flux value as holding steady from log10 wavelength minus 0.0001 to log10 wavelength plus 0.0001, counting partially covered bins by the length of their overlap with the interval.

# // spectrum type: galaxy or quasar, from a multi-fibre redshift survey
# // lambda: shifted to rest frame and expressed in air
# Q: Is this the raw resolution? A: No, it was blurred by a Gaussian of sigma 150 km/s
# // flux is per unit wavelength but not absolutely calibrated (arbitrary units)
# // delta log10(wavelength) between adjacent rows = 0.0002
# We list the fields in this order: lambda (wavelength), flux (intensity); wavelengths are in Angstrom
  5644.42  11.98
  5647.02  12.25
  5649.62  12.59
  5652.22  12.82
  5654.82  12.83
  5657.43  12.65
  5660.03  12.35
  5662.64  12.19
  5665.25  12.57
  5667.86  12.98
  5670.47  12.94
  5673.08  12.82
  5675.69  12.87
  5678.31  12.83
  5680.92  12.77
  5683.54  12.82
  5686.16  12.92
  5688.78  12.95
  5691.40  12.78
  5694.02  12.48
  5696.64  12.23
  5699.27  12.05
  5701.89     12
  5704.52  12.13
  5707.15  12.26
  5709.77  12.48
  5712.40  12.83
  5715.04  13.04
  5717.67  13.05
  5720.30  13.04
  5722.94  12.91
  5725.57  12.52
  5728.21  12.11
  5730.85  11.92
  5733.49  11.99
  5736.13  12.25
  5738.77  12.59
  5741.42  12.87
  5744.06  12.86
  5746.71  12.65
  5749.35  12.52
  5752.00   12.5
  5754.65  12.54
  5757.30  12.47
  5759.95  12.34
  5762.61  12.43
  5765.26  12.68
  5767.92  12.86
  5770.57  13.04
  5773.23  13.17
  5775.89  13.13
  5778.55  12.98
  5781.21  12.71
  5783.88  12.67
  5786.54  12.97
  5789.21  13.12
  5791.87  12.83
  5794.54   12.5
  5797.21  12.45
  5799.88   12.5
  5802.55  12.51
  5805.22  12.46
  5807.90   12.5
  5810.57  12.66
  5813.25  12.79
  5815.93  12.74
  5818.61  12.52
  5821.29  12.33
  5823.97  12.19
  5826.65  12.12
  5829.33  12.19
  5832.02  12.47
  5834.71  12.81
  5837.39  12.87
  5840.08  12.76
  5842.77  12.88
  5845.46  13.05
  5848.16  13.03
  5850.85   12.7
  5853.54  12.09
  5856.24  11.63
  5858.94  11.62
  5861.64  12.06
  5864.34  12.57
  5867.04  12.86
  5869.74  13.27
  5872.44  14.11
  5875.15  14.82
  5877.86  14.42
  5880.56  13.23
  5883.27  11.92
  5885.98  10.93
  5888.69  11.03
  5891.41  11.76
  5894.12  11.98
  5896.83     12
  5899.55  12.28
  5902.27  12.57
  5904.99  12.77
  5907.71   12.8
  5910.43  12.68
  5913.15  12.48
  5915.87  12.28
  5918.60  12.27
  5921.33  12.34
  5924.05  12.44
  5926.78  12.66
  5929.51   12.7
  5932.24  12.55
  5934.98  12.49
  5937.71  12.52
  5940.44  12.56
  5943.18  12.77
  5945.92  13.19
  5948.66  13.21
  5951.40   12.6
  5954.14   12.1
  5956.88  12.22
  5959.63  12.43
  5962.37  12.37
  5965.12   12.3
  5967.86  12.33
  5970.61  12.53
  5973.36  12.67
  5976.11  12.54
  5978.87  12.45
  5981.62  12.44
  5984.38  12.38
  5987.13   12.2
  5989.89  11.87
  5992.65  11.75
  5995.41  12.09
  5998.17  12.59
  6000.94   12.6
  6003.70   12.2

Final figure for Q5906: 1.1 Angstrom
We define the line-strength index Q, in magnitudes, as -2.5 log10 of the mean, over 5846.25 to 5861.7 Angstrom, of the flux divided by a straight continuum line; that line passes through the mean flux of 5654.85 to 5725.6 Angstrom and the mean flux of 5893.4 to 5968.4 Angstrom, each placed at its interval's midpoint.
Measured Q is 0.029 mag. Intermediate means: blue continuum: 12.7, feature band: 12.2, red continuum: 12.5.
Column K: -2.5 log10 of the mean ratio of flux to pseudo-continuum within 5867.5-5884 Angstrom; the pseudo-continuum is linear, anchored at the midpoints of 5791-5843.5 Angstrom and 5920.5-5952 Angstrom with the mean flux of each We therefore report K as -0.09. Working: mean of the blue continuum 12.5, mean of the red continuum 12.7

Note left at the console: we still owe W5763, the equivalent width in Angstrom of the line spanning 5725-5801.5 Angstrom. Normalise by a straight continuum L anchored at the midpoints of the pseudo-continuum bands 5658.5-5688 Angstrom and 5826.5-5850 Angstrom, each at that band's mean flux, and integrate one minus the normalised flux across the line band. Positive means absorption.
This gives 0.6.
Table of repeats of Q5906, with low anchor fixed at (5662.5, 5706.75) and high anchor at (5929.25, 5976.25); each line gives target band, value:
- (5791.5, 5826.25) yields 0.2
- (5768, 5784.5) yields -0.5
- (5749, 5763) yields 0.1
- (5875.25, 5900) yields 0.5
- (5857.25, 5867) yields 0.3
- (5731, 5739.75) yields 0.3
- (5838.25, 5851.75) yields -0.3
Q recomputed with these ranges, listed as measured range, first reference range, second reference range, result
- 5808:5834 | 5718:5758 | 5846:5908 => 0.007 mag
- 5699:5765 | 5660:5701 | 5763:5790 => 0.025 mag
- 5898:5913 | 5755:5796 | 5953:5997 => -0.011 mag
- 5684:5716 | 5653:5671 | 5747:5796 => 0.014 mag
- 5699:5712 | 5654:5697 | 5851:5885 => 0.042 mag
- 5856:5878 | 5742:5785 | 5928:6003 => -0.038 mag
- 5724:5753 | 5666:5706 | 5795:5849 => 0.015 mag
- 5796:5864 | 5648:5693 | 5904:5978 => 0.013 mag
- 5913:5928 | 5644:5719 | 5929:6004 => 0.006 mag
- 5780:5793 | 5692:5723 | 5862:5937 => -0.026 mag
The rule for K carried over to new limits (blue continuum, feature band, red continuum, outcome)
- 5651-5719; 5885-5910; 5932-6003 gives 0.04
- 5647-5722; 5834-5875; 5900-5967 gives -0.01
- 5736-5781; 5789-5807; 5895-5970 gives 0.01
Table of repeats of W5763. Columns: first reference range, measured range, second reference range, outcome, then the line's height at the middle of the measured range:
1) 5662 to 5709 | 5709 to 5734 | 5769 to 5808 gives 0.1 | 12.7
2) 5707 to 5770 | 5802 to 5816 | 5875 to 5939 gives -0.1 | 12.5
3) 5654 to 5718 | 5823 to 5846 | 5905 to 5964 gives 0.0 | 12.6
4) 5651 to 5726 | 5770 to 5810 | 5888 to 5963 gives -0.6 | 12.6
